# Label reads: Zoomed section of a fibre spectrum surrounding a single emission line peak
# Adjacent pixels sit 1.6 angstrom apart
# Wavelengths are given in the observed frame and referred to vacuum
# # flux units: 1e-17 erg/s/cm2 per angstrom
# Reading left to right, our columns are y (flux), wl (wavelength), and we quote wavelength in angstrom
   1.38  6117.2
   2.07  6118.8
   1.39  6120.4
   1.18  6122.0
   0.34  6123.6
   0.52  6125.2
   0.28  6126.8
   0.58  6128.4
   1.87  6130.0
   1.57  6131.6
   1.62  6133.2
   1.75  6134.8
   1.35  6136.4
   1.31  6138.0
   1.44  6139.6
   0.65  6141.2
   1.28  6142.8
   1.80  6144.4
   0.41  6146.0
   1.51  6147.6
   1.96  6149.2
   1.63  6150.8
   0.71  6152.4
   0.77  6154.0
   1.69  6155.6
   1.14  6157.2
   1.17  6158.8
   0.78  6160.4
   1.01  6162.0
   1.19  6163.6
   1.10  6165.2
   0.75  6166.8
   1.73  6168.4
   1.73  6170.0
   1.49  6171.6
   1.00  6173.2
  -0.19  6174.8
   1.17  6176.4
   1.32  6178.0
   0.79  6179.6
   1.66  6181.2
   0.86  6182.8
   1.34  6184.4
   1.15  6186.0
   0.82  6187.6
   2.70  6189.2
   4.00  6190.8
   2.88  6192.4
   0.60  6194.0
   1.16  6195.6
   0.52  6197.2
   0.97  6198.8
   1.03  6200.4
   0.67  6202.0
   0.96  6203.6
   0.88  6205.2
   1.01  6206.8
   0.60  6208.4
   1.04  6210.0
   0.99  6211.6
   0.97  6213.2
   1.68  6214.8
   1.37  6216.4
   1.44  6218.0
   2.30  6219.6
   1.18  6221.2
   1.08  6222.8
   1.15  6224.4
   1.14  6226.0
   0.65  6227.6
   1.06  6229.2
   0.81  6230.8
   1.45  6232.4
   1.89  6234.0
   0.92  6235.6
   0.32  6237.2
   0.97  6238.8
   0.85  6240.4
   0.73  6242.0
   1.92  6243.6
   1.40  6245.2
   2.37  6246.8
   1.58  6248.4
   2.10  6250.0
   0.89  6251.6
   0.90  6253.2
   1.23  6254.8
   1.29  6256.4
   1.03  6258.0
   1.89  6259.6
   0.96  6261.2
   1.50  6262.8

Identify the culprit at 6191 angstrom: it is Hbeta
